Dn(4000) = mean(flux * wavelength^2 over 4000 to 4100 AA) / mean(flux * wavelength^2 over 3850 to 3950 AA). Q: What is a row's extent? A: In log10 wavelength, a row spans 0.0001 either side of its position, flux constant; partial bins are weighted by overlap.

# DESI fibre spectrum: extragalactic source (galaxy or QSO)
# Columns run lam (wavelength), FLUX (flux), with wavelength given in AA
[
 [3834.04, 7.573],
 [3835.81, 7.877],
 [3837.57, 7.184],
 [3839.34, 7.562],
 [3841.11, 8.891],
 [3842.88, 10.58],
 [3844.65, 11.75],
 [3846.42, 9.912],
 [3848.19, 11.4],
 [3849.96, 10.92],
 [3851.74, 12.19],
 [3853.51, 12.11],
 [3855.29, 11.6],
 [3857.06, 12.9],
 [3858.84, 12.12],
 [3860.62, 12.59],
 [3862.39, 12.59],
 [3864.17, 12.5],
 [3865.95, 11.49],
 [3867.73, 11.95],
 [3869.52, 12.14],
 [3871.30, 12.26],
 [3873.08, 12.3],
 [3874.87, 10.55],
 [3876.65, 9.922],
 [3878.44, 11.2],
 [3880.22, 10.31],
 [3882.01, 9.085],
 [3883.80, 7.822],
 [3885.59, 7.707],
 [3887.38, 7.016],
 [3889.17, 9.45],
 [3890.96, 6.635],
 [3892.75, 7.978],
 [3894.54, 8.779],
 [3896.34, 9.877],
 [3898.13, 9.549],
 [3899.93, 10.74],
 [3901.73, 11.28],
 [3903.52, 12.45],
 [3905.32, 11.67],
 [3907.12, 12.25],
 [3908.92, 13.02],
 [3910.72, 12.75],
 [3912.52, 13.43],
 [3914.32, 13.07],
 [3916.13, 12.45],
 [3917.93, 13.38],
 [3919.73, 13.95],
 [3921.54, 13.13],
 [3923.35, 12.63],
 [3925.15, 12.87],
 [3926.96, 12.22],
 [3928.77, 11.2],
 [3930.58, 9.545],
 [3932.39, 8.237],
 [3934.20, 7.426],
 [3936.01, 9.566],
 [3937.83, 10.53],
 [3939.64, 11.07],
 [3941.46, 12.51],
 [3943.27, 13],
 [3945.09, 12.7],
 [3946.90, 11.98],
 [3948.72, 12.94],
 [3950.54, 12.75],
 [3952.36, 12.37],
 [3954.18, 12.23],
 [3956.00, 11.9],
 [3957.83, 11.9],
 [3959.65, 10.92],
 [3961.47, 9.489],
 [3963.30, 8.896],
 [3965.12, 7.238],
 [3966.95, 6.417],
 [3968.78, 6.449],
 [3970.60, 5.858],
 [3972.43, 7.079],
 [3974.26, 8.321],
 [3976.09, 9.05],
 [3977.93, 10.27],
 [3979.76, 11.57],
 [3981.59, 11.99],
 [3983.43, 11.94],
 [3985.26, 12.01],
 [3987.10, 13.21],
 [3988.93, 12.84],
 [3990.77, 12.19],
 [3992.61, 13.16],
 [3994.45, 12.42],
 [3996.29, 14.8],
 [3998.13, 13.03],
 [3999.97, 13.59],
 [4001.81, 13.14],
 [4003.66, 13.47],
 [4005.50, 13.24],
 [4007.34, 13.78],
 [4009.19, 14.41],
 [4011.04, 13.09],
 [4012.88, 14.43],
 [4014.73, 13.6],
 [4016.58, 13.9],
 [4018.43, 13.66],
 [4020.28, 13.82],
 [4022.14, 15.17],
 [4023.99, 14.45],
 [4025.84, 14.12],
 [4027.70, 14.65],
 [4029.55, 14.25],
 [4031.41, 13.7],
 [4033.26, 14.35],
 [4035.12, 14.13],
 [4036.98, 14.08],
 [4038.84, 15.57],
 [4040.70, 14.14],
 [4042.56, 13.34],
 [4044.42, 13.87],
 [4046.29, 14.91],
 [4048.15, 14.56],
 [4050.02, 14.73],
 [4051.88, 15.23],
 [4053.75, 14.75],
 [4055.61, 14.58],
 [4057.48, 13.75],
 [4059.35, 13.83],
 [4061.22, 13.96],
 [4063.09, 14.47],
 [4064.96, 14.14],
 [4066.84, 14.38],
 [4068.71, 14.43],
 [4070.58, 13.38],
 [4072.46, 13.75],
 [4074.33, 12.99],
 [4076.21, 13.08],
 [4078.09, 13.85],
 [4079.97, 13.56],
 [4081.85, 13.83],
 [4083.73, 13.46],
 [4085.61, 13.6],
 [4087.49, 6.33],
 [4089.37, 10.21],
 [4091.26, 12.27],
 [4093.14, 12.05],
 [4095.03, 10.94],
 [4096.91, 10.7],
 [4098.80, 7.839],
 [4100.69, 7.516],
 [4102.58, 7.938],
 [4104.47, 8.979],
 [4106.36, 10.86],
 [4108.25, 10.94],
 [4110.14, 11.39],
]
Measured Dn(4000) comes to 1.3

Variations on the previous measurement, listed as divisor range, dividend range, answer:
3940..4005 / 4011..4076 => 1.30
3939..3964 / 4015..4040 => 1.26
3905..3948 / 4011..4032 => 1.25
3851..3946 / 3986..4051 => 1.32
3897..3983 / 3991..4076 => 1.34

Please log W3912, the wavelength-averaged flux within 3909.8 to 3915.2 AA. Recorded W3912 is 13.1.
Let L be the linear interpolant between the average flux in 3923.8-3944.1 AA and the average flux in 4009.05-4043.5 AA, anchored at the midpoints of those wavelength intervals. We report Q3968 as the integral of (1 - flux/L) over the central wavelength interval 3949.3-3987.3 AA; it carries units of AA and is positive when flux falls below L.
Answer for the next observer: 6.2 AA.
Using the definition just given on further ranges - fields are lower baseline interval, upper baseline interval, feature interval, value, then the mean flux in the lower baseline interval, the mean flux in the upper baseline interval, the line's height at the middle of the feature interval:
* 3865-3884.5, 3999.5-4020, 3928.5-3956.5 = 2.4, 10.9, 13.7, 12.3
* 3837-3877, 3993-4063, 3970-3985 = 4.0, 11.2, 14.1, 13.2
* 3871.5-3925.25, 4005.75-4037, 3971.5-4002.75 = 3.4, 10.9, 14.1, 13.2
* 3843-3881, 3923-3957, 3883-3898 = 4.3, 11.6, 11.4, 11.6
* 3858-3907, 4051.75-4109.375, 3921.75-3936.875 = 0.4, 10.5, 12.3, 10.9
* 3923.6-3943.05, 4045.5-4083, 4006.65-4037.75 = -2.6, 10.7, 14.1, 13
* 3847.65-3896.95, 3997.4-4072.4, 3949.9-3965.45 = 1.8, 10.6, 14.1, 12.4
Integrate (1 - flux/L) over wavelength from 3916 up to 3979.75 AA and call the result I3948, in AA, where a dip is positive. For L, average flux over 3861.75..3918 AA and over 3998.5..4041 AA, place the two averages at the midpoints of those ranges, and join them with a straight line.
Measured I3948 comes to 8.1 AA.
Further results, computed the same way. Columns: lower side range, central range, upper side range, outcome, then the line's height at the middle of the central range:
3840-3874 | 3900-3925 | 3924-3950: -2.98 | 11.3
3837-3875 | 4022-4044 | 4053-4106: -4.04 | 12.1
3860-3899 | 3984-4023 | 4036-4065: -0.71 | 13.2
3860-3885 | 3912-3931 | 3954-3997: -3.12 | 10.8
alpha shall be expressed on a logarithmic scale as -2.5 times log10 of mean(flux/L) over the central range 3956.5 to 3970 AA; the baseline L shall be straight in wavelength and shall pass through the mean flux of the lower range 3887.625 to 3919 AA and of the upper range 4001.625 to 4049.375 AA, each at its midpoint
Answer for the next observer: 0.38 mag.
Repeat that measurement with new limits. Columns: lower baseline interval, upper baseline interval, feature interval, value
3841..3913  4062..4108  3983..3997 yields -0.128 mag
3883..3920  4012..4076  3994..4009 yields -0.030 mag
